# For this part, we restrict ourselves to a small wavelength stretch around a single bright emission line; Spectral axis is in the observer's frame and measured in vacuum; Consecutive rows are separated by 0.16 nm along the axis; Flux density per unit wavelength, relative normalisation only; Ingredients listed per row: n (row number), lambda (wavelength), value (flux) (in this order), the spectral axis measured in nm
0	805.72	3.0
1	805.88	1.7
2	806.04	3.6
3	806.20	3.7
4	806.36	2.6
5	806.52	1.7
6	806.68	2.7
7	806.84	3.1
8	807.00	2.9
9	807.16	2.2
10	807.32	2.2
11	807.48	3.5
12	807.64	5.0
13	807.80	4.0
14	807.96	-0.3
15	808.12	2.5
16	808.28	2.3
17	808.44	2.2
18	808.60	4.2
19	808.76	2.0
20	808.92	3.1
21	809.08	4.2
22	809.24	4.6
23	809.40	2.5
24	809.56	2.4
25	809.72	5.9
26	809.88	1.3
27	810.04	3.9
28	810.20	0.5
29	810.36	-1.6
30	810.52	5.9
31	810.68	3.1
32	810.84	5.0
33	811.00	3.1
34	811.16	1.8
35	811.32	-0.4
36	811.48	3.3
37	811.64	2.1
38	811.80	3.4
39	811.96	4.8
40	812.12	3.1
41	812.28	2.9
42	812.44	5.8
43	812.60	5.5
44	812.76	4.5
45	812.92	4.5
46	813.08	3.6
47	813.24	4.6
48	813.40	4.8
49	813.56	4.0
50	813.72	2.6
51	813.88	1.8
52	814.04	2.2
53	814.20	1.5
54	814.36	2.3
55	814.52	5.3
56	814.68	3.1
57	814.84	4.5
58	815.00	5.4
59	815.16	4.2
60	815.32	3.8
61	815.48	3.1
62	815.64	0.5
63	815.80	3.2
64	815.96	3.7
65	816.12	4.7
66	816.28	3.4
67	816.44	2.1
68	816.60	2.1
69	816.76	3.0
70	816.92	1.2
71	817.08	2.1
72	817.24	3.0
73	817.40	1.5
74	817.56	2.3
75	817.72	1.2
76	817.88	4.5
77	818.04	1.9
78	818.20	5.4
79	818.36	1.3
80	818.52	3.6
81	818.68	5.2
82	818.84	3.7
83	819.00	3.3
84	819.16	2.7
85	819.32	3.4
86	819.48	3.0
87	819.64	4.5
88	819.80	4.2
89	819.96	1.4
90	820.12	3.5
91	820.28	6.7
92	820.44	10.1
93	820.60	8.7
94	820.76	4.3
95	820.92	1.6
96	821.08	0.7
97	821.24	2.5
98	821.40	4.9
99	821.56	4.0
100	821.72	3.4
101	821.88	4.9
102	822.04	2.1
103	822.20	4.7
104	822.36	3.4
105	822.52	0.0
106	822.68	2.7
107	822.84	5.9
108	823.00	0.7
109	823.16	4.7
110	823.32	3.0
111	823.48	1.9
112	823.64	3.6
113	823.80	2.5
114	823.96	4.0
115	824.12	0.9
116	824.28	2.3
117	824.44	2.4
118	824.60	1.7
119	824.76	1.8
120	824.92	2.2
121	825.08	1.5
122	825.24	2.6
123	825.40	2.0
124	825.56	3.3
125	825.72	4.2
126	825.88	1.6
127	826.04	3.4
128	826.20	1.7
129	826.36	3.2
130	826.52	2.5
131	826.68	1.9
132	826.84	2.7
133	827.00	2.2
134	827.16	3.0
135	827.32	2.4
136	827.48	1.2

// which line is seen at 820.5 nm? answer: [O III]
